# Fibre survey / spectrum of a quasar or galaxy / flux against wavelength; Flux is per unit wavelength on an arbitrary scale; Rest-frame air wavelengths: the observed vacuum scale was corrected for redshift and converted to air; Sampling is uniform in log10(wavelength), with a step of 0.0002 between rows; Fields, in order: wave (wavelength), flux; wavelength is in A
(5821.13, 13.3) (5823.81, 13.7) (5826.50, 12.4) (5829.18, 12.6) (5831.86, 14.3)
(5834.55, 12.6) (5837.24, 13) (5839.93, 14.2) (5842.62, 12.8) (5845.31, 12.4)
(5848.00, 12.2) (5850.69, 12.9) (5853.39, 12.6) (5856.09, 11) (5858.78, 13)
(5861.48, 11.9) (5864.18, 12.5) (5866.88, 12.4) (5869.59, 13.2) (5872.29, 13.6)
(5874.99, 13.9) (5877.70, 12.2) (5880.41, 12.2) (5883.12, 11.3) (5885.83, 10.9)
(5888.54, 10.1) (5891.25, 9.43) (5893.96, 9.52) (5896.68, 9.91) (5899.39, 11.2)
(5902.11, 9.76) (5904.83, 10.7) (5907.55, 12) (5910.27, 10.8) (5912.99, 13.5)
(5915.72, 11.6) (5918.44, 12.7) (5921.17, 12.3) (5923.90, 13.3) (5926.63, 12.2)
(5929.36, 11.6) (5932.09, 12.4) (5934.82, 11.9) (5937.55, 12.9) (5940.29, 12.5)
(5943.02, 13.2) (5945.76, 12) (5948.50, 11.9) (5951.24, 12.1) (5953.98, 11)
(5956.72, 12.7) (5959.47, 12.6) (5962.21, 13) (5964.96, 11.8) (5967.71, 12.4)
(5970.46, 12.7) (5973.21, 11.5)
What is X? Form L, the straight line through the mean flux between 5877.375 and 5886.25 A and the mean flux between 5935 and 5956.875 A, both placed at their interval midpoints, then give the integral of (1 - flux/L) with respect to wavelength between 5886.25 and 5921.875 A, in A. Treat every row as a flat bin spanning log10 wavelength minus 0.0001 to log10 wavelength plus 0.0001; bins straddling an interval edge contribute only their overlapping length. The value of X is 2.6 A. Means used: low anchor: 11.7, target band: 11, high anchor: 12.2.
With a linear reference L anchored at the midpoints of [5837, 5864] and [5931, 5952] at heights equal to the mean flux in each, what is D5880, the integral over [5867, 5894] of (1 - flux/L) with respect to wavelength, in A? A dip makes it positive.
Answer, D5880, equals 1.60 A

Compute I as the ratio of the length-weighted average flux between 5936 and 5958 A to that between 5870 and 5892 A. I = 1.04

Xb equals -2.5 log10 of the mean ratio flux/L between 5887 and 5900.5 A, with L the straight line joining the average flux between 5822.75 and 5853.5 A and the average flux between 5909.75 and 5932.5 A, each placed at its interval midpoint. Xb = 0.242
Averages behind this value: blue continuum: 13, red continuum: 12.3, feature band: 10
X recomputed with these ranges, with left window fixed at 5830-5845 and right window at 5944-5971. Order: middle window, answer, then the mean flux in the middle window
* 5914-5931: 0.3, 12.3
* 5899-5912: 1.8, 10.9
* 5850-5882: 1.0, 12.6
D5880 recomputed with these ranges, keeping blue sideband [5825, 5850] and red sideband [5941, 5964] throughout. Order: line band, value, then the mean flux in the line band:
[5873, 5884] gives 0.2 A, 12.5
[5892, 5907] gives 2.8 A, 10.3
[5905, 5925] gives 0.5 A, 12.2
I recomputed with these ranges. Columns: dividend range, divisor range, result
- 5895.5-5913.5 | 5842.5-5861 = 0.89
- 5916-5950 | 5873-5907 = 1.13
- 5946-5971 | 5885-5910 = 1.17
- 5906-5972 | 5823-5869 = 0.97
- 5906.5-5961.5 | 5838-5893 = 1.00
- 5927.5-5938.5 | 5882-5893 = 1.17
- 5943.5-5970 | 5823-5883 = 0.96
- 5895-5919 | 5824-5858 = 0.88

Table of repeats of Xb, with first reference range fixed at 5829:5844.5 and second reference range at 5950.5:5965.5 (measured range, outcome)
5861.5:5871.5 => 0.03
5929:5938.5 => 0.02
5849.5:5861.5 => 0.07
